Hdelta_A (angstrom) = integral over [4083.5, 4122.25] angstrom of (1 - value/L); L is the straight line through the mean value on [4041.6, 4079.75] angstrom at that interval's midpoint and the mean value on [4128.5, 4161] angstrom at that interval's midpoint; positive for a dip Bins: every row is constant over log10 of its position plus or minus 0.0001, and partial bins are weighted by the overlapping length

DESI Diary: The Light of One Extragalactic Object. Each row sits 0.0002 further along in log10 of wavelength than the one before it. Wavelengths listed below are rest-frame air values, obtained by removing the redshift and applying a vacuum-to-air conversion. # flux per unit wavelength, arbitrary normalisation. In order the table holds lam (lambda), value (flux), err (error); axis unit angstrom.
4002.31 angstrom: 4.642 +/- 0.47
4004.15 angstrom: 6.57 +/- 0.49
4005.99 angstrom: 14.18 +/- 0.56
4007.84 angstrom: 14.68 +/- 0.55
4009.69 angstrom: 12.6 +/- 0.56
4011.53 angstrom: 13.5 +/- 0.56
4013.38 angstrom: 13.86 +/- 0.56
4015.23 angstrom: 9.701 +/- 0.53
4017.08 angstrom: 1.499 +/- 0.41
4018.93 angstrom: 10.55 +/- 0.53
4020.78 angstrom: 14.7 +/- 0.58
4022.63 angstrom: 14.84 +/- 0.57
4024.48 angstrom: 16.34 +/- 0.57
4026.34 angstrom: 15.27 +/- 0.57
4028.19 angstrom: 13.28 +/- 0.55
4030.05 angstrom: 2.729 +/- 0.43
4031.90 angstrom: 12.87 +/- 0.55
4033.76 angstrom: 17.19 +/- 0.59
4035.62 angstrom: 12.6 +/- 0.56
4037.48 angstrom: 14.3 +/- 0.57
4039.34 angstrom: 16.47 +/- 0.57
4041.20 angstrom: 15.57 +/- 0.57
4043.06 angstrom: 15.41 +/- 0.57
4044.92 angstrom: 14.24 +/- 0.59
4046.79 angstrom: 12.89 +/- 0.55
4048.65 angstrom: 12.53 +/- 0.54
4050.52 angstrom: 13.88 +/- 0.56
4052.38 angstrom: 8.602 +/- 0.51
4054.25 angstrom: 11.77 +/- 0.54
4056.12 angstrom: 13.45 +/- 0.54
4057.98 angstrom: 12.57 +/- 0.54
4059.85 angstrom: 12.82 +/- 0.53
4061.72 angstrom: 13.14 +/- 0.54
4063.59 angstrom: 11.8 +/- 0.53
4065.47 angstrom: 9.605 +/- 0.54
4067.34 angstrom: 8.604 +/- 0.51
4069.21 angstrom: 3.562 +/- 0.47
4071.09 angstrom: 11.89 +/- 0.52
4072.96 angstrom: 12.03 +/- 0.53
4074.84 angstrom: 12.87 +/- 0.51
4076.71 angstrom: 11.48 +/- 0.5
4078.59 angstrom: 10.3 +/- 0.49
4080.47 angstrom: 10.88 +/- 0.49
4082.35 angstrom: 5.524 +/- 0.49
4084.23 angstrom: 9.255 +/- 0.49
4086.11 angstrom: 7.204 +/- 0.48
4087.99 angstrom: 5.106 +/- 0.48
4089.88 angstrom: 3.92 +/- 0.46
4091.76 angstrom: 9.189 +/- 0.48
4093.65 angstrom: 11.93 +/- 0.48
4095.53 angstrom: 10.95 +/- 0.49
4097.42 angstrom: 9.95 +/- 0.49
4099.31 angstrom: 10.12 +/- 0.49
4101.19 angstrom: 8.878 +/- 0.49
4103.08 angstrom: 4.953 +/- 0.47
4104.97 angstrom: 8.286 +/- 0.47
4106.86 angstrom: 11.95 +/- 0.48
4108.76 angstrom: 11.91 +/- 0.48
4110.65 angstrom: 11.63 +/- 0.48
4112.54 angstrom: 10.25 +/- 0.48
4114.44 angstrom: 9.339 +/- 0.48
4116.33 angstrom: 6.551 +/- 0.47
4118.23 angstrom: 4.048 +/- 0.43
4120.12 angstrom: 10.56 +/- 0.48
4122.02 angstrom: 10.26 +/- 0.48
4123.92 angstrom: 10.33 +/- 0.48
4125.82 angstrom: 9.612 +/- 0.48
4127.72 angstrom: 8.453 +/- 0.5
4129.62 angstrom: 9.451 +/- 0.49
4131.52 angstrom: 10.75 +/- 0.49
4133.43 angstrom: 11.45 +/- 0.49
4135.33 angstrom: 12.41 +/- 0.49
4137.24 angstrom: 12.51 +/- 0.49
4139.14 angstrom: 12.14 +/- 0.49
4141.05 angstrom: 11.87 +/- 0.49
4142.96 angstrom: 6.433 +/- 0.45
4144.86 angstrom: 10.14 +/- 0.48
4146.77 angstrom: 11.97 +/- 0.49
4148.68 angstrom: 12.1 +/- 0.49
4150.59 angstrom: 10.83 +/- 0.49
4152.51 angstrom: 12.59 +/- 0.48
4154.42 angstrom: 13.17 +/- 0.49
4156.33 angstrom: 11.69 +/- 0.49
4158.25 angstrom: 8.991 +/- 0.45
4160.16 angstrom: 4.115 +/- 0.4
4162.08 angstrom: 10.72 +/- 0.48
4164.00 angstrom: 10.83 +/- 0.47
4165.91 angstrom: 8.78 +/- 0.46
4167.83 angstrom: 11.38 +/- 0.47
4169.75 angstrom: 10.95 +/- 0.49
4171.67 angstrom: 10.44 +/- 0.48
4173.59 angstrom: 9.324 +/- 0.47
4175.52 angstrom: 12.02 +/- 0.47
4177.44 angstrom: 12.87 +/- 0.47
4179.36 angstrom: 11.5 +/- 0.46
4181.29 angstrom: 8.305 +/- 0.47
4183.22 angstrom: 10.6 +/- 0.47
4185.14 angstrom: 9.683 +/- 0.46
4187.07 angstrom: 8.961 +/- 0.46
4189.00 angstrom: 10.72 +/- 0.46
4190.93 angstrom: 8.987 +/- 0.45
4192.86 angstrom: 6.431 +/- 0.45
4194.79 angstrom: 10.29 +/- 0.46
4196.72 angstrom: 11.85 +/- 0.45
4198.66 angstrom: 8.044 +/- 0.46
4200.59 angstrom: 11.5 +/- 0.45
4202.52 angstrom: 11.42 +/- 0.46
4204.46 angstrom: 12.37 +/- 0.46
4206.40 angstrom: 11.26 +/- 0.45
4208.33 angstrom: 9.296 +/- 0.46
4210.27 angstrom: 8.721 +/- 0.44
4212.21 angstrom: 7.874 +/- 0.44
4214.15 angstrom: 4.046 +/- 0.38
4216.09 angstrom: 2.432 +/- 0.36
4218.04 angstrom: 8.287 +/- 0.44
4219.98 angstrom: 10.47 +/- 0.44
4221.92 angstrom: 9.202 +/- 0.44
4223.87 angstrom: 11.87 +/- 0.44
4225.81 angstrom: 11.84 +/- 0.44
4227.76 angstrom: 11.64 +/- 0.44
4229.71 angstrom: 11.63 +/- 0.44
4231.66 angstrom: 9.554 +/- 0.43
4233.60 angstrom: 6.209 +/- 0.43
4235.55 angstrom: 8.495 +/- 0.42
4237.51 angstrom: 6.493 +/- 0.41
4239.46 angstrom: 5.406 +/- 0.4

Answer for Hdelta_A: 8.2 angstrom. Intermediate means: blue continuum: 11.7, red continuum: 10.8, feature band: 8.84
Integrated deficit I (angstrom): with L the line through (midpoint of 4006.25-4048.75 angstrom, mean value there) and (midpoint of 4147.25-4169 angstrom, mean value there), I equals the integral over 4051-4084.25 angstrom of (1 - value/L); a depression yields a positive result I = 4.3 angstrom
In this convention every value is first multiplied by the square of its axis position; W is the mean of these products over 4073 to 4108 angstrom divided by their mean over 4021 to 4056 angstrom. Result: 0.70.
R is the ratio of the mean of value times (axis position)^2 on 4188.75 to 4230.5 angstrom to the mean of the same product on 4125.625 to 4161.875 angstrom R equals 0.93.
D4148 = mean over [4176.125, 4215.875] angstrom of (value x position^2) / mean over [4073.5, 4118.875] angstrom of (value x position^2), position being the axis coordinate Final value 1.1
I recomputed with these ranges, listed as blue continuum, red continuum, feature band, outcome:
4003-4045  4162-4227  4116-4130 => 2.89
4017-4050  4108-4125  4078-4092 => 4.33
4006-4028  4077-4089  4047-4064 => -3.91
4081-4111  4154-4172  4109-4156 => -4.73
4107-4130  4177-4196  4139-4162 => -2.03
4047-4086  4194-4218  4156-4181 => -1.80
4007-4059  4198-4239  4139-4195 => -0.63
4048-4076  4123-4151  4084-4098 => 3.40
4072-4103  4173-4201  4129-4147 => -2.33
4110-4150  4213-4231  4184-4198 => -0.21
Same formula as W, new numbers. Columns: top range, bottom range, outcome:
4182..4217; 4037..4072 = 0.80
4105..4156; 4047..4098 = 1.06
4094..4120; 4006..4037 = 0.78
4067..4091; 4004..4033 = 0.75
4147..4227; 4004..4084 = 0.89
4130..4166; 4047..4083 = 1.02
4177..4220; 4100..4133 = 1.04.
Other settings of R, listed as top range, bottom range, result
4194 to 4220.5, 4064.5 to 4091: 1.11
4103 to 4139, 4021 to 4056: 0.77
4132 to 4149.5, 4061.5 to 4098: 1.23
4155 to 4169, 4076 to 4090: 1.23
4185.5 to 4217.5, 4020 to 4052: 0.71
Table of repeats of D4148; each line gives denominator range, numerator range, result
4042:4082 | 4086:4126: 0.79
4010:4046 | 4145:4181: 0.89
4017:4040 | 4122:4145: 0.86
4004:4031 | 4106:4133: 0.86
